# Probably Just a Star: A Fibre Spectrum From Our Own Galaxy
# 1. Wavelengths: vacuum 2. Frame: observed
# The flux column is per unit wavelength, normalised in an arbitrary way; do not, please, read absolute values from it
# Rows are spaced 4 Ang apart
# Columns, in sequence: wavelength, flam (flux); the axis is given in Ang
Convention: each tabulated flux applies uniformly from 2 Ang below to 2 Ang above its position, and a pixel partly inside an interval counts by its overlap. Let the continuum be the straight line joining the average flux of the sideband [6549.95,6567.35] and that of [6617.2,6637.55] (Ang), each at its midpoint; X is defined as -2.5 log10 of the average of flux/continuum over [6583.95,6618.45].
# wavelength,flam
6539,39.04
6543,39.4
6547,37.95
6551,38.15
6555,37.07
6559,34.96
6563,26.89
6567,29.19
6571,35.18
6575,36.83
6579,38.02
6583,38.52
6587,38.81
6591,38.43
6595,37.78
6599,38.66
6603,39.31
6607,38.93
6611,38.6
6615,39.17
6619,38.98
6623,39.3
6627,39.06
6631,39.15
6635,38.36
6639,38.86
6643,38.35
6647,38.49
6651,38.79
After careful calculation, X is -0.054 mag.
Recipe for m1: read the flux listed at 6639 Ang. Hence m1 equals 38.86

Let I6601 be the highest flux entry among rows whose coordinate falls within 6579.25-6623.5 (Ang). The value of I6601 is 39.31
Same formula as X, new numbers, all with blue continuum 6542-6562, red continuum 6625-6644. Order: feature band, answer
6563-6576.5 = 0.15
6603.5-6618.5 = -0.02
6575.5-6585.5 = -0.02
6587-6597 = -0.01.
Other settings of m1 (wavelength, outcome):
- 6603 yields 39.31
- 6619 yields 38.98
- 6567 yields 29.19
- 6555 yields 37.07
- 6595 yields 37.78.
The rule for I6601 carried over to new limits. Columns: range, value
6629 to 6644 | 39.15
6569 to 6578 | 36.83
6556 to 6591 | 38.81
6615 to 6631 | 39.3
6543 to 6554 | 39.4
